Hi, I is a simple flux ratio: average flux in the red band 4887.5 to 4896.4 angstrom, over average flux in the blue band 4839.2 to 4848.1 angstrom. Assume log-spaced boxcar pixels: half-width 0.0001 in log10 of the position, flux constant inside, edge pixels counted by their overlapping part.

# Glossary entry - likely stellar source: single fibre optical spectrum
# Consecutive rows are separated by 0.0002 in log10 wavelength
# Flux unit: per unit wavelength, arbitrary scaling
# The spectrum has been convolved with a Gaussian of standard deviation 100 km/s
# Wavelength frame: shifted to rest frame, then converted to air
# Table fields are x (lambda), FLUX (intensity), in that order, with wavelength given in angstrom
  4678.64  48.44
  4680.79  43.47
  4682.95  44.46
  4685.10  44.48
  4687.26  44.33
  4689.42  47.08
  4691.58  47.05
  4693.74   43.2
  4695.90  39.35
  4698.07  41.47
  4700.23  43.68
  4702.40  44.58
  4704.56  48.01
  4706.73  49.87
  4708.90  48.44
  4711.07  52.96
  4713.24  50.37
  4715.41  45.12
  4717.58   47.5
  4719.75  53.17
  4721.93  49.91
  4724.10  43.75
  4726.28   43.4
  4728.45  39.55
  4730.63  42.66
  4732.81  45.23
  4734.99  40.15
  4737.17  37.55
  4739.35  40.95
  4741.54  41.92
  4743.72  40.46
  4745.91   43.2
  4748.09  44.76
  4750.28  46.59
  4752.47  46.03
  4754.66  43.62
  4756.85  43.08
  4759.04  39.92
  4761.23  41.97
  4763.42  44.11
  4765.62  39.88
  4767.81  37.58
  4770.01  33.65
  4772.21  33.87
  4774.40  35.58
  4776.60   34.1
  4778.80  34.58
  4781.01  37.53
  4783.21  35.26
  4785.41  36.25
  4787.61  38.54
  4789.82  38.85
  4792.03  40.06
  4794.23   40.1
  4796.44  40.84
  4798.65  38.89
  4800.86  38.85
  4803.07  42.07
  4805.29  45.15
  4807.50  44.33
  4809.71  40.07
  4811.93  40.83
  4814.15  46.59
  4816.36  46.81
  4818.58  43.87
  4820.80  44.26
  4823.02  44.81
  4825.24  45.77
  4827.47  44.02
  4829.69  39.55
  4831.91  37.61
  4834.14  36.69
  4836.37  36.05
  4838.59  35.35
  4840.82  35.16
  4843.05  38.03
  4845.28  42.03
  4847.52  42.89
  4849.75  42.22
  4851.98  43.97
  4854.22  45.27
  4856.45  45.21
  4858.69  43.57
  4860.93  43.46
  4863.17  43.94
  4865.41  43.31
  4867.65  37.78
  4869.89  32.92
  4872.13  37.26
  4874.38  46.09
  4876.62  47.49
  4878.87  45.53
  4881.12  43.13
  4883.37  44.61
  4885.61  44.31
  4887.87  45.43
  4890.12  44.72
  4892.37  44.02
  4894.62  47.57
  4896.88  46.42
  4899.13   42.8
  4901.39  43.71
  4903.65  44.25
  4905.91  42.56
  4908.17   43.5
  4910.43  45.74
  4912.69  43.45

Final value 1.17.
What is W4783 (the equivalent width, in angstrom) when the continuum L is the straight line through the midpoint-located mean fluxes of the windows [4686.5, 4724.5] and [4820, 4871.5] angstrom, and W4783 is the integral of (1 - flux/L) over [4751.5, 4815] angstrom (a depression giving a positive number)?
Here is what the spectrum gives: 5.6 angstrom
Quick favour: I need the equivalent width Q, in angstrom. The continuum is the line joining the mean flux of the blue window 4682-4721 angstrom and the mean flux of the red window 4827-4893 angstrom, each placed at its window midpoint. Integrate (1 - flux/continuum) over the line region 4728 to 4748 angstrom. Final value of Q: 1.7 angstrom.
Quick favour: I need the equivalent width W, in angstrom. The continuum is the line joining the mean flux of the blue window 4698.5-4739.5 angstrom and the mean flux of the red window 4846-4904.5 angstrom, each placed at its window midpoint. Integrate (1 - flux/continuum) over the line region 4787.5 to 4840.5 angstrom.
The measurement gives 3.8 angstrom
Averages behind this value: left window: 45.7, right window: 43.5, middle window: 41.2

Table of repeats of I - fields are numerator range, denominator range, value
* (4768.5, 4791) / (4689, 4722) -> 0.76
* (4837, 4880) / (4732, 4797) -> 1.04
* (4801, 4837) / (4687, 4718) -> 0.92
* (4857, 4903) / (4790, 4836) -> 1.04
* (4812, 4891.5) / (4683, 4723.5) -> 0.91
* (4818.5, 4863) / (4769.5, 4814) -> 1.07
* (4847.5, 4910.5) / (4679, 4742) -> 0.97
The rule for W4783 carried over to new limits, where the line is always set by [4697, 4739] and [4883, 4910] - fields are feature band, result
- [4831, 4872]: 4.15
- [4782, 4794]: 1.91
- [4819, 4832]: 0.52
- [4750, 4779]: 3.68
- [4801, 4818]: 0.61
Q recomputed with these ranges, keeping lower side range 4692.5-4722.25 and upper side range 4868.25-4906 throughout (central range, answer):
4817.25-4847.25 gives 2.9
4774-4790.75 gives 3.4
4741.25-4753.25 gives 0.6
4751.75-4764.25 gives 0.8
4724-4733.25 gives 0.8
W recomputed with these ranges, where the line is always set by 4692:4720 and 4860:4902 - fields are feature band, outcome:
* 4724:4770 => 3.9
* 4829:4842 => 2.2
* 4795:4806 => 0.9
